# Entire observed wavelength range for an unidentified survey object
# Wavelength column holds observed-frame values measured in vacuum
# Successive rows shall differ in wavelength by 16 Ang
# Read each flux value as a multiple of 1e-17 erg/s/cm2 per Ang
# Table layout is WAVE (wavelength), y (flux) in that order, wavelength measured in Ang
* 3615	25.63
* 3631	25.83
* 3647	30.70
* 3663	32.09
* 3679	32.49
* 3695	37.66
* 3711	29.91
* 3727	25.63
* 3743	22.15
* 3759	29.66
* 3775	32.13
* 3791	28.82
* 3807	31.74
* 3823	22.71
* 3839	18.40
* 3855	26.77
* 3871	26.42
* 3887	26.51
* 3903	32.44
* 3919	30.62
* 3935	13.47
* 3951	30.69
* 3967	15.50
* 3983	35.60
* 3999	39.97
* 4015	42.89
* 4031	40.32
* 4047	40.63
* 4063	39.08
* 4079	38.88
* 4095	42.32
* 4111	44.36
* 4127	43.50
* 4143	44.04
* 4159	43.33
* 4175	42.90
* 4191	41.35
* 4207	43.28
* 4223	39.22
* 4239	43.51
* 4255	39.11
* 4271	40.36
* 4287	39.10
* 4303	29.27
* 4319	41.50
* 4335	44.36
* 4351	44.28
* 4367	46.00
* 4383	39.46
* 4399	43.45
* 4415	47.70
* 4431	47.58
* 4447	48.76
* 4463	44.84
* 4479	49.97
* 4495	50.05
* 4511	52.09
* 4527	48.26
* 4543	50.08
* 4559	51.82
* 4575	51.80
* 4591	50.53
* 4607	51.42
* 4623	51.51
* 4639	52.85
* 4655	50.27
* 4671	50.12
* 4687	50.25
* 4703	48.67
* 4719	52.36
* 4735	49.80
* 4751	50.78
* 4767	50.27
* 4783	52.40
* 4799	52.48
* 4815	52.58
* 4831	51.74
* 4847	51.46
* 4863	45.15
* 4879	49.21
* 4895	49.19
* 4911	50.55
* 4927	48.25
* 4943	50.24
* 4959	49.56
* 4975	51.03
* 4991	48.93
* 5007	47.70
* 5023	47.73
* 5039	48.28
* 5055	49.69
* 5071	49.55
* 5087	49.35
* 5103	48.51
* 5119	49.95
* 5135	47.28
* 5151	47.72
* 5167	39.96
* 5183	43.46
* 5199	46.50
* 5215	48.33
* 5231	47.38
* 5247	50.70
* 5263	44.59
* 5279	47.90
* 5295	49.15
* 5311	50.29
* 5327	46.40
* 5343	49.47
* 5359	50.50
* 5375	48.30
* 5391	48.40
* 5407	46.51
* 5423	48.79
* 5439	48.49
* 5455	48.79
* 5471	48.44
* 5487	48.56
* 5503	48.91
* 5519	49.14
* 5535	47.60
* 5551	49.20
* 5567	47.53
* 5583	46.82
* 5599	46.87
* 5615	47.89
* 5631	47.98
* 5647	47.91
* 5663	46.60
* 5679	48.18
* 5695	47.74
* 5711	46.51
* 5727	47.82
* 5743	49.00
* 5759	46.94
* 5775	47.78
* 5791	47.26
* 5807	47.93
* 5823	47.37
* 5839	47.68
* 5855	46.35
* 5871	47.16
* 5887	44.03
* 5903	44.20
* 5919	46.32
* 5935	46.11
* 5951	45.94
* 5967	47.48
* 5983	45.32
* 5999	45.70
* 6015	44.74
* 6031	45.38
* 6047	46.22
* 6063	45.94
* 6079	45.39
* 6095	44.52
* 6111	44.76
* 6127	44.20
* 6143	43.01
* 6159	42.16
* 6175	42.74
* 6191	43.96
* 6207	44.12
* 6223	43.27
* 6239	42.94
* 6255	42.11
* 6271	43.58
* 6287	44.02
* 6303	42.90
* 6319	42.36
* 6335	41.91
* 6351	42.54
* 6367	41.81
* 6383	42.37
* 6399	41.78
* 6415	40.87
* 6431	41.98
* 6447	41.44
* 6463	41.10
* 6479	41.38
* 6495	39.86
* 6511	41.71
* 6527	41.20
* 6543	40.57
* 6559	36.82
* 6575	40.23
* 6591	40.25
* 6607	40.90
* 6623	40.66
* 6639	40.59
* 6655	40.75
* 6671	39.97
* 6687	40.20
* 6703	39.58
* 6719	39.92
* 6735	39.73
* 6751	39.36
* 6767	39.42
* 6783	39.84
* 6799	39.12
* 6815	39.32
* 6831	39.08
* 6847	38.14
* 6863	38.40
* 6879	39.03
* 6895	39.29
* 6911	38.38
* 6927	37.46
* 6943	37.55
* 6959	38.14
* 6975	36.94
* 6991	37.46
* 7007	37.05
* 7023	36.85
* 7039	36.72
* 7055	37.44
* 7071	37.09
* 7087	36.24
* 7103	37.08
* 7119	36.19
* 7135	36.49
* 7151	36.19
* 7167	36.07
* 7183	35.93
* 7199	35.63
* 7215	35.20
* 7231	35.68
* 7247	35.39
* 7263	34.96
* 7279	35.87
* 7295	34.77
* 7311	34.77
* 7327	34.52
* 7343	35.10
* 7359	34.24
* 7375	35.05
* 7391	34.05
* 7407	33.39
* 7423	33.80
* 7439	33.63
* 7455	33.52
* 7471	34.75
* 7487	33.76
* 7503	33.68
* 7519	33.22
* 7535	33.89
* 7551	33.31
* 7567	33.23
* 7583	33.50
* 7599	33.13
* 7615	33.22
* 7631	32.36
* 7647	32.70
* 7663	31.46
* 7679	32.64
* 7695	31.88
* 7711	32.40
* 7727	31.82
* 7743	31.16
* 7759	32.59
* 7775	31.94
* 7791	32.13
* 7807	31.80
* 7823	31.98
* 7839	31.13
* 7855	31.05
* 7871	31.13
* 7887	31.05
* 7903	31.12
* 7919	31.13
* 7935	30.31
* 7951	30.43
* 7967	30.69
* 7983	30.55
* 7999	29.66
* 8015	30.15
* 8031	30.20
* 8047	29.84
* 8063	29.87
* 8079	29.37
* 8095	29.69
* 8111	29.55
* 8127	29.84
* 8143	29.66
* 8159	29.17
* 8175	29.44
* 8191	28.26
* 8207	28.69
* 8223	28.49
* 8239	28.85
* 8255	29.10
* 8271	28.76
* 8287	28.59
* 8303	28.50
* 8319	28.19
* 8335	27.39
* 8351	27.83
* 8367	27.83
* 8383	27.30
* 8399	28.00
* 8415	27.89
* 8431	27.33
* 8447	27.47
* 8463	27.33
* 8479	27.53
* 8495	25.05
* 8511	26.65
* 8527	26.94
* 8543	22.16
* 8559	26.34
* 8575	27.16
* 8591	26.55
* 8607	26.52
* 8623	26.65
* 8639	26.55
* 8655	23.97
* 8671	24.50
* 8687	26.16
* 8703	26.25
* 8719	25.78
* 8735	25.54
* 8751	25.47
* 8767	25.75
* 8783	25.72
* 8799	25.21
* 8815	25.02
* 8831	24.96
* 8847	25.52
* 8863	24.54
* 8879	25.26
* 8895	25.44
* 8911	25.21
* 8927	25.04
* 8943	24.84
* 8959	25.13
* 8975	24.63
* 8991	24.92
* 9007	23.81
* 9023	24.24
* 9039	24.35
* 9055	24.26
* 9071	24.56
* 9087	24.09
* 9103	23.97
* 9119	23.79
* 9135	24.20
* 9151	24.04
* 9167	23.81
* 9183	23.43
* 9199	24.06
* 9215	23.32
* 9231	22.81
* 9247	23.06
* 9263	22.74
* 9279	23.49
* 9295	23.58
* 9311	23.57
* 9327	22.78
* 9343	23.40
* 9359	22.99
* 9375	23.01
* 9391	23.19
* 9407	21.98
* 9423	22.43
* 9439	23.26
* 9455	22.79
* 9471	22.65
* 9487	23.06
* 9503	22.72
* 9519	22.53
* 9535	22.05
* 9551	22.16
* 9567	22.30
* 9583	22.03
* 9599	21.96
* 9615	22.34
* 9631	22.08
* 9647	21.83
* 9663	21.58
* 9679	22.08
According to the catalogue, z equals 0.00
